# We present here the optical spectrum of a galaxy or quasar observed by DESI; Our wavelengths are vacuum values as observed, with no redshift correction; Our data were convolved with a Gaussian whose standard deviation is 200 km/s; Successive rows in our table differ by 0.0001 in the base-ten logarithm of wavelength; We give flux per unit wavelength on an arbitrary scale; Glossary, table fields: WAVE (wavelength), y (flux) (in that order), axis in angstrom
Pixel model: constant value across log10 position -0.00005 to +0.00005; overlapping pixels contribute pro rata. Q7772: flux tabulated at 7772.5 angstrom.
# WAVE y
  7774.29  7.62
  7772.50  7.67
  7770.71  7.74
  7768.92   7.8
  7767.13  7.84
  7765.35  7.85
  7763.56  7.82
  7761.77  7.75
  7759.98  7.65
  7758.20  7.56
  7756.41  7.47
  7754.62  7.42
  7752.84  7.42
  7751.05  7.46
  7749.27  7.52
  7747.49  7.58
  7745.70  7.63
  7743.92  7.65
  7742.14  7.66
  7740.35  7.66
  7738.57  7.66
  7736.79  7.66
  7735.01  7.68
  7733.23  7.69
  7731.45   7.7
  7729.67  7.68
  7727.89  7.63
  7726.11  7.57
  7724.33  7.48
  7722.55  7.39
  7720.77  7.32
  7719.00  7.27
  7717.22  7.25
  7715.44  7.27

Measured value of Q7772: 7.67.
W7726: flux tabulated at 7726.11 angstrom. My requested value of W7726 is 7.57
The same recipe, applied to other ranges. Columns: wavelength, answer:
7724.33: 7.48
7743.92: 7.65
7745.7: 7.63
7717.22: 7.25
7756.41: 7.47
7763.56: 7.82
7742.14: 7.66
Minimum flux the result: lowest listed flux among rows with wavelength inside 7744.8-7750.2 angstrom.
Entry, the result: 7.52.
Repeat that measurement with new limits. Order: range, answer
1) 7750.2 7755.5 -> 7.42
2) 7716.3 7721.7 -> 7.25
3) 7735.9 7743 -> 7.66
